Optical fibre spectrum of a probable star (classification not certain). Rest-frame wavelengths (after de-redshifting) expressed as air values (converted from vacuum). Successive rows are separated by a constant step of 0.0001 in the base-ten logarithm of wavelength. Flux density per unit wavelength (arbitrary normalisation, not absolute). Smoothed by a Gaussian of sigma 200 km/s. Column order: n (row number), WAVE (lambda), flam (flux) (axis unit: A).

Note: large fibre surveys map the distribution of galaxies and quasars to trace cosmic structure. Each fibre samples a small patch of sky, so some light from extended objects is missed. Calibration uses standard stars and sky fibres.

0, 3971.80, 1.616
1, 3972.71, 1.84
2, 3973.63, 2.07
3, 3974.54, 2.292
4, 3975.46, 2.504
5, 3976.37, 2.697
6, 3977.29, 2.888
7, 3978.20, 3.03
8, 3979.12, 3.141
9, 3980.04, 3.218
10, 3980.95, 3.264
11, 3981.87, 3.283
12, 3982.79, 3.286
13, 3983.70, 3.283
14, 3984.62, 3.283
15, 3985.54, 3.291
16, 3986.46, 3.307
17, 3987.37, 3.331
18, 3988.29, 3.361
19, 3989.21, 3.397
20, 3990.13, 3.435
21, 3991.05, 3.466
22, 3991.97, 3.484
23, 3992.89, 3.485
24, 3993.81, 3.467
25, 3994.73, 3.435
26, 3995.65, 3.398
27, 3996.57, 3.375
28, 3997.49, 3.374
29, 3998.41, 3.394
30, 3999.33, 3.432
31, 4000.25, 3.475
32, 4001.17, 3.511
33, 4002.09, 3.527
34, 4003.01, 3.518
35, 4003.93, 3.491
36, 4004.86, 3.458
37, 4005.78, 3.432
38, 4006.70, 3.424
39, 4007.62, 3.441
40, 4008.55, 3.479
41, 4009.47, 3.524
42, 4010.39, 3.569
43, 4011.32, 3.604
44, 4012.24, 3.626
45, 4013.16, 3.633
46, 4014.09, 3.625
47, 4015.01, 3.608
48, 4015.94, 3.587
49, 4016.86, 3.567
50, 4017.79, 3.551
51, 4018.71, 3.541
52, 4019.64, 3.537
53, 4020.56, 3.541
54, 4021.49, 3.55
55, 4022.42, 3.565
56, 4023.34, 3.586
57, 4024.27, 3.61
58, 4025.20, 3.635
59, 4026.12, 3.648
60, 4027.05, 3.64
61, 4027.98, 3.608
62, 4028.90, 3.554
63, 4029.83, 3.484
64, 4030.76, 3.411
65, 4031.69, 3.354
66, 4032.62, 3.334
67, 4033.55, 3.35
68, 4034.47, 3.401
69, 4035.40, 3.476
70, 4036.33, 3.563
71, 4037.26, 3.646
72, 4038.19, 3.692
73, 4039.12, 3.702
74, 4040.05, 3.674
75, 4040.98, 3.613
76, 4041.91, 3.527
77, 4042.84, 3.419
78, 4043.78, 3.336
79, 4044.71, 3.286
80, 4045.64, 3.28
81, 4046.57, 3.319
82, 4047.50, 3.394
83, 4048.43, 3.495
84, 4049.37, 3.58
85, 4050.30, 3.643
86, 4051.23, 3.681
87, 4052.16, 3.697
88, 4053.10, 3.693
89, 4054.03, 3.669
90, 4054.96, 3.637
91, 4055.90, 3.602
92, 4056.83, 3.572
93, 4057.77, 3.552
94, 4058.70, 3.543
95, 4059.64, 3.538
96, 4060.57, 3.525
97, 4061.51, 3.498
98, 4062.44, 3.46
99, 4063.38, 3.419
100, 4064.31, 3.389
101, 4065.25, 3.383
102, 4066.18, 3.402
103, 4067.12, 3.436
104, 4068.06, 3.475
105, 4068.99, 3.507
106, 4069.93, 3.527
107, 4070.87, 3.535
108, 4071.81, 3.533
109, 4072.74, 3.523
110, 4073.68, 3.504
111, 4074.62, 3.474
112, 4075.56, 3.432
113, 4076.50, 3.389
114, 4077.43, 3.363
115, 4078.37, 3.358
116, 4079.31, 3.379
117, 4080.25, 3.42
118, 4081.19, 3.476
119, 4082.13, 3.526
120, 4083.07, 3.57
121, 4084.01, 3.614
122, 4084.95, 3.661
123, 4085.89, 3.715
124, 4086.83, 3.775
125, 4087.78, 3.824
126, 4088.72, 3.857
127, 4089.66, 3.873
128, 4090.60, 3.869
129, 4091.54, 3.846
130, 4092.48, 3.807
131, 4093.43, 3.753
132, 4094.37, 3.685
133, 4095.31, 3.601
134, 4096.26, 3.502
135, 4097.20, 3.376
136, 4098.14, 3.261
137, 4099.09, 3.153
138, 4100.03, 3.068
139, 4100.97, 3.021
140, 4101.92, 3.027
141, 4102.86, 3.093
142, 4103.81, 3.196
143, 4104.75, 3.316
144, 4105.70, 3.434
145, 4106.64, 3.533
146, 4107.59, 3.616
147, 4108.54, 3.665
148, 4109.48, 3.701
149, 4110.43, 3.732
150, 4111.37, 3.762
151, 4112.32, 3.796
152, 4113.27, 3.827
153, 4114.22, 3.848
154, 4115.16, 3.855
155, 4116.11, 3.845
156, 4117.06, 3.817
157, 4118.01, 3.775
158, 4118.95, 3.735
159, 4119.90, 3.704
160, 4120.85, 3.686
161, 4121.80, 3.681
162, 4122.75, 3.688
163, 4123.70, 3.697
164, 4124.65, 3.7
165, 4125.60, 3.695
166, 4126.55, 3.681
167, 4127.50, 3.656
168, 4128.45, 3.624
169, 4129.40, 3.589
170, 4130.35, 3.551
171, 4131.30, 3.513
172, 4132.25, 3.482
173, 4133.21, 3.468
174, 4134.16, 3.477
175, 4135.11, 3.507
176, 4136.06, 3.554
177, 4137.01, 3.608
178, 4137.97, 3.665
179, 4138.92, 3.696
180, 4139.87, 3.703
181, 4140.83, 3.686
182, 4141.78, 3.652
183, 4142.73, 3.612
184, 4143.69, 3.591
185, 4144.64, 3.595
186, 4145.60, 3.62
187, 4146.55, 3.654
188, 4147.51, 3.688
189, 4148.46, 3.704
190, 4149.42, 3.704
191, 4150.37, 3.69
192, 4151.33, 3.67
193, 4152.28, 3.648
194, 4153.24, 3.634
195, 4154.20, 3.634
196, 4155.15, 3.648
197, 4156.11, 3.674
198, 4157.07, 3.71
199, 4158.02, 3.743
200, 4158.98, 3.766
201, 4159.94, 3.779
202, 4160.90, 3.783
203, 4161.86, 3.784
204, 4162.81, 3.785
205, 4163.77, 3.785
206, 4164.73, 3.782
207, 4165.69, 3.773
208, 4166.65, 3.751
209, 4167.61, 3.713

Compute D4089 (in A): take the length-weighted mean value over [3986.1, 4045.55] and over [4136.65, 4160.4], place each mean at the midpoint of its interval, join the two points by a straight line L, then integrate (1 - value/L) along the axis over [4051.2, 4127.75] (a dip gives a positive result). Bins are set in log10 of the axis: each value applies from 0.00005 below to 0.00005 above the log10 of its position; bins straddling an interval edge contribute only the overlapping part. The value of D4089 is 0.6 A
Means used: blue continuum 3.5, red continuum 3.67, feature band 3.57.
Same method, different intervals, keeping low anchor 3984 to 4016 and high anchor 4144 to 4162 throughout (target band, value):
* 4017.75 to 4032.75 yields -0.2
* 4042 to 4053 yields 0.2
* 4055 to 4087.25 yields 0.6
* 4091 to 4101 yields 0.3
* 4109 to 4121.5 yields -0.5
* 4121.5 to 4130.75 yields 0.0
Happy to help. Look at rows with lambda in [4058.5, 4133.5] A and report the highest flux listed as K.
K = 3.873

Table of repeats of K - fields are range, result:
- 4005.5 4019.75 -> 3.633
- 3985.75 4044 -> 3.702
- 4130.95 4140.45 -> 3.703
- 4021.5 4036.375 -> 3.648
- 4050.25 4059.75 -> 3.697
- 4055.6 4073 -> 3.602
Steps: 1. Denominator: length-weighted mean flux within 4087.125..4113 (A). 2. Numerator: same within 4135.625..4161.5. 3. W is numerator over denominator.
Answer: 1.04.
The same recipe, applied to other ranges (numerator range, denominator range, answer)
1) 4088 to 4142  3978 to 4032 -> 1.04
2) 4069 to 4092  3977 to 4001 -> 1.07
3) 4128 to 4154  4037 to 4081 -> 1.03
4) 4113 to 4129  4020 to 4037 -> 1.06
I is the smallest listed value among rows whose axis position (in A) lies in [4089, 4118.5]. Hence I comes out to 3.021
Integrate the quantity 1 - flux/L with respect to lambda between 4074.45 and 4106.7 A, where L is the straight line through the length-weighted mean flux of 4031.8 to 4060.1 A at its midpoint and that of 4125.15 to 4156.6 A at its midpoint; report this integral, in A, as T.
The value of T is 0.7 A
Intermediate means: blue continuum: 3.53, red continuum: 3.62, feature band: 3.49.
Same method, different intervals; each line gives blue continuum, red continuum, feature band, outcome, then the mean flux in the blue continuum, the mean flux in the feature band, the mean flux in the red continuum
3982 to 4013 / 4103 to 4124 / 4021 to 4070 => 0.2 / 3.44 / 3.52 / 3.67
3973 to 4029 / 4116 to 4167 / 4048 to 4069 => -0.3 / 3.38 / 3.54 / 3.67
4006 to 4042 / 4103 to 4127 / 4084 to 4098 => -0.3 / 3.55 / 3.71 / 3.67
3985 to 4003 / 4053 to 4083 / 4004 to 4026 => -0.7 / 3.42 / 3.55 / 3.49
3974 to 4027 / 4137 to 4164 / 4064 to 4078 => 0.3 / 3.39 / 3.46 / 3.69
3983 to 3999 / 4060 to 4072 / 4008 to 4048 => -1.2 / 3.39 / 3.53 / 3.47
